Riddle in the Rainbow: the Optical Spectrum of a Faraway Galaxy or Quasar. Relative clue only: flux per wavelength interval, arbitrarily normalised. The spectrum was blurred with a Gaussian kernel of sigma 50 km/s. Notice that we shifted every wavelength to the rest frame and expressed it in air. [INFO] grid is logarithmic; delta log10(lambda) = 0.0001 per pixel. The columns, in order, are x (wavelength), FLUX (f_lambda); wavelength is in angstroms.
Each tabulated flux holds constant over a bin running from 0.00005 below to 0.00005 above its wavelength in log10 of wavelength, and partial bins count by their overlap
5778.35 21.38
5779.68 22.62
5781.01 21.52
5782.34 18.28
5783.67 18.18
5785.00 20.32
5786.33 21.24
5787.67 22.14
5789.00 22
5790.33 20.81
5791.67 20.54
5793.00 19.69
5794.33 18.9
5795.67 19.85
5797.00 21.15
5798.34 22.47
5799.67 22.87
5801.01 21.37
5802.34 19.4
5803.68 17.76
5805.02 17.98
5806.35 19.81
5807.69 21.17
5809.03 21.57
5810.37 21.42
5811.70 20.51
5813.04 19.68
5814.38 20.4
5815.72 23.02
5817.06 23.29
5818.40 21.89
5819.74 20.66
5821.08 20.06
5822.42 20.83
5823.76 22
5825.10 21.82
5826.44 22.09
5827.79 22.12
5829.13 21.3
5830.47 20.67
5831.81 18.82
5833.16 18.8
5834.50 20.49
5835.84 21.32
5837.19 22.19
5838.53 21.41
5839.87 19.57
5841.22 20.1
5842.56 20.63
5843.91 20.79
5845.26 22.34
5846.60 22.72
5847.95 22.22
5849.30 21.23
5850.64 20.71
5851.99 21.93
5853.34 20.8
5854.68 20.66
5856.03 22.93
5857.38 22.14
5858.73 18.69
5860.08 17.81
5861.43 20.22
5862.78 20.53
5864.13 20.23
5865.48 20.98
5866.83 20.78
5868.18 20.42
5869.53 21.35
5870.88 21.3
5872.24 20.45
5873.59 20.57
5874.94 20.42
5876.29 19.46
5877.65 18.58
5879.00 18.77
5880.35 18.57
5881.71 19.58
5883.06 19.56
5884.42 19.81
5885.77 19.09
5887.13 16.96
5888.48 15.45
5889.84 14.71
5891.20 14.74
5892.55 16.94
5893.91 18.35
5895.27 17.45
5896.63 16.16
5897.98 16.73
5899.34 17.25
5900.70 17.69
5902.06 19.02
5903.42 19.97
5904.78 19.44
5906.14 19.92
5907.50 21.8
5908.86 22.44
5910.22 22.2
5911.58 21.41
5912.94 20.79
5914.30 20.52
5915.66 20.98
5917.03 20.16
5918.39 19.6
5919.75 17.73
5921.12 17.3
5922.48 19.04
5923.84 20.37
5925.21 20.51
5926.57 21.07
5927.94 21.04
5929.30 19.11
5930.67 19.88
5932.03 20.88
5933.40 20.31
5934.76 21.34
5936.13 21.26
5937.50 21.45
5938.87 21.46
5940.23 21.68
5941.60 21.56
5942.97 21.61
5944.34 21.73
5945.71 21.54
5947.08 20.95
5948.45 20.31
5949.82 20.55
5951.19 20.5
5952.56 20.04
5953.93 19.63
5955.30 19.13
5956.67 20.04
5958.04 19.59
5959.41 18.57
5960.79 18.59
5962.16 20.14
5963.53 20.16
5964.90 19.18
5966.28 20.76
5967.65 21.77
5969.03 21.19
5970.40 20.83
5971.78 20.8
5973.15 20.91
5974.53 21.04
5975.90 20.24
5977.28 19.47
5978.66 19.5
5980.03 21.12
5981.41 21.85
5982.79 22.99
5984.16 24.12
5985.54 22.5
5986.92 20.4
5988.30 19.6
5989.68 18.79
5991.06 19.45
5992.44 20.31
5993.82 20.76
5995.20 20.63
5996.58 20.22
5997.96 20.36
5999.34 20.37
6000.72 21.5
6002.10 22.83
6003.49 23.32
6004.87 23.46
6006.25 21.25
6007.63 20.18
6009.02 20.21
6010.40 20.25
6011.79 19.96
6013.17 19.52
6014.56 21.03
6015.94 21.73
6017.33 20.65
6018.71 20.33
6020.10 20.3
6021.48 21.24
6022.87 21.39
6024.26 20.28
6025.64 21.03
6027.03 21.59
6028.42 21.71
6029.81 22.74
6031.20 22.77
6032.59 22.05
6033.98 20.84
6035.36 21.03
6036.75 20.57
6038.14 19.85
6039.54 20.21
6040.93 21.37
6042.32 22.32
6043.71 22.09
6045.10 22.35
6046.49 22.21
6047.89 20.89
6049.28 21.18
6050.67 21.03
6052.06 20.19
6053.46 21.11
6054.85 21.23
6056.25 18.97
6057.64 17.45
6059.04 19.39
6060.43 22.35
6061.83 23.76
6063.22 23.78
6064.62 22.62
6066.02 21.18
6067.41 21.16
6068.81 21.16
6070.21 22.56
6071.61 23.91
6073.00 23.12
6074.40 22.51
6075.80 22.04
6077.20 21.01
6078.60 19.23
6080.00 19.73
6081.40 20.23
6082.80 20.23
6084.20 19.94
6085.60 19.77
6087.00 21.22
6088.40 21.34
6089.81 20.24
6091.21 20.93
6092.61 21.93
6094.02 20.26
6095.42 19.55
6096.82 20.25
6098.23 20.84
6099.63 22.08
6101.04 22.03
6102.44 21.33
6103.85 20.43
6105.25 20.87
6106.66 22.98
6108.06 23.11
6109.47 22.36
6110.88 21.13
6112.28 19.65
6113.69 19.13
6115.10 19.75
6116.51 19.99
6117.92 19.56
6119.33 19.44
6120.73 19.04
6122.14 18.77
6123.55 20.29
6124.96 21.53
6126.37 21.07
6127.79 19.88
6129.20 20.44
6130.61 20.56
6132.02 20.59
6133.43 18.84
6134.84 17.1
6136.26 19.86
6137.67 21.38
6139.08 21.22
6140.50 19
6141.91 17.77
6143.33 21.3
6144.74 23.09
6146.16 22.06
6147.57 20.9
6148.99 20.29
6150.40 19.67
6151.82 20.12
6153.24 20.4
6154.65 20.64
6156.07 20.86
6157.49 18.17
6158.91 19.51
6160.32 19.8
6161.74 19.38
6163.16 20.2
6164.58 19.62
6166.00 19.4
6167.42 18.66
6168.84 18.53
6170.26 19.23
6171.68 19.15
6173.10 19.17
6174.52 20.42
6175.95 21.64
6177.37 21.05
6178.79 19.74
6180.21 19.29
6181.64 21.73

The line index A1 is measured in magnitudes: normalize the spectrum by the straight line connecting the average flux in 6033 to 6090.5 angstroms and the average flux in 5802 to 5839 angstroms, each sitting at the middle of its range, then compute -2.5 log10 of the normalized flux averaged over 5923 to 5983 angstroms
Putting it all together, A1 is 0.02 mag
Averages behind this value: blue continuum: 20.8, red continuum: 21.2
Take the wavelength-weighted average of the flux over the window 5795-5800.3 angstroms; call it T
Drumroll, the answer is 21.6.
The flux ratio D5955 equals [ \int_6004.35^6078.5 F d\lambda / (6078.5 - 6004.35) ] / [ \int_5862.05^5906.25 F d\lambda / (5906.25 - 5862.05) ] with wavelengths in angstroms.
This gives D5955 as 1.13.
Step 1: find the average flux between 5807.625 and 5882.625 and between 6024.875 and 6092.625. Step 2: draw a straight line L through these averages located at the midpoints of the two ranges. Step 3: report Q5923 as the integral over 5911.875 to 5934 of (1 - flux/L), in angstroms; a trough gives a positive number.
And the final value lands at 1.0 angstroms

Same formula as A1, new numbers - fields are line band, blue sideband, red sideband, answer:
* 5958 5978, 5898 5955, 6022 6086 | 0.022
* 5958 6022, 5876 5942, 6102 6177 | -0.058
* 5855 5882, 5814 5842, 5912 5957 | 0.034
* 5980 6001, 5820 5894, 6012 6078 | 0.004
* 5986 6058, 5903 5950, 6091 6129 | -0.015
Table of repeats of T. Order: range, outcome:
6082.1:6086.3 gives 20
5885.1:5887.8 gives 18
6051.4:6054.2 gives 20.6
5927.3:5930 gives 20.1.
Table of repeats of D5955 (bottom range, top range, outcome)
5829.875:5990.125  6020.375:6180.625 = 1.03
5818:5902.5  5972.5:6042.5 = 1.06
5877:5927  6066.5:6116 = 1.11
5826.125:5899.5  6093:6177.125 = 1.02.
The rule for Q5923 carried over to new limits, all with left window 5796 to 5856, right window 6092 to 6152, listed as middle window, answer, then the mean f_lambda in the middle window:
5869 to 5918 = 4.16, 19.1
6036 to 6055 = -0.51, 21.2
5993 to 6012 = -0.37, 21.1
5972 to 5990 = -0.22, 21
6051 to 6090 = -1.03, 21.1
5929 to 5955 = -0.02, 20.8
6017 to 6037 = -0.58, 21.3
